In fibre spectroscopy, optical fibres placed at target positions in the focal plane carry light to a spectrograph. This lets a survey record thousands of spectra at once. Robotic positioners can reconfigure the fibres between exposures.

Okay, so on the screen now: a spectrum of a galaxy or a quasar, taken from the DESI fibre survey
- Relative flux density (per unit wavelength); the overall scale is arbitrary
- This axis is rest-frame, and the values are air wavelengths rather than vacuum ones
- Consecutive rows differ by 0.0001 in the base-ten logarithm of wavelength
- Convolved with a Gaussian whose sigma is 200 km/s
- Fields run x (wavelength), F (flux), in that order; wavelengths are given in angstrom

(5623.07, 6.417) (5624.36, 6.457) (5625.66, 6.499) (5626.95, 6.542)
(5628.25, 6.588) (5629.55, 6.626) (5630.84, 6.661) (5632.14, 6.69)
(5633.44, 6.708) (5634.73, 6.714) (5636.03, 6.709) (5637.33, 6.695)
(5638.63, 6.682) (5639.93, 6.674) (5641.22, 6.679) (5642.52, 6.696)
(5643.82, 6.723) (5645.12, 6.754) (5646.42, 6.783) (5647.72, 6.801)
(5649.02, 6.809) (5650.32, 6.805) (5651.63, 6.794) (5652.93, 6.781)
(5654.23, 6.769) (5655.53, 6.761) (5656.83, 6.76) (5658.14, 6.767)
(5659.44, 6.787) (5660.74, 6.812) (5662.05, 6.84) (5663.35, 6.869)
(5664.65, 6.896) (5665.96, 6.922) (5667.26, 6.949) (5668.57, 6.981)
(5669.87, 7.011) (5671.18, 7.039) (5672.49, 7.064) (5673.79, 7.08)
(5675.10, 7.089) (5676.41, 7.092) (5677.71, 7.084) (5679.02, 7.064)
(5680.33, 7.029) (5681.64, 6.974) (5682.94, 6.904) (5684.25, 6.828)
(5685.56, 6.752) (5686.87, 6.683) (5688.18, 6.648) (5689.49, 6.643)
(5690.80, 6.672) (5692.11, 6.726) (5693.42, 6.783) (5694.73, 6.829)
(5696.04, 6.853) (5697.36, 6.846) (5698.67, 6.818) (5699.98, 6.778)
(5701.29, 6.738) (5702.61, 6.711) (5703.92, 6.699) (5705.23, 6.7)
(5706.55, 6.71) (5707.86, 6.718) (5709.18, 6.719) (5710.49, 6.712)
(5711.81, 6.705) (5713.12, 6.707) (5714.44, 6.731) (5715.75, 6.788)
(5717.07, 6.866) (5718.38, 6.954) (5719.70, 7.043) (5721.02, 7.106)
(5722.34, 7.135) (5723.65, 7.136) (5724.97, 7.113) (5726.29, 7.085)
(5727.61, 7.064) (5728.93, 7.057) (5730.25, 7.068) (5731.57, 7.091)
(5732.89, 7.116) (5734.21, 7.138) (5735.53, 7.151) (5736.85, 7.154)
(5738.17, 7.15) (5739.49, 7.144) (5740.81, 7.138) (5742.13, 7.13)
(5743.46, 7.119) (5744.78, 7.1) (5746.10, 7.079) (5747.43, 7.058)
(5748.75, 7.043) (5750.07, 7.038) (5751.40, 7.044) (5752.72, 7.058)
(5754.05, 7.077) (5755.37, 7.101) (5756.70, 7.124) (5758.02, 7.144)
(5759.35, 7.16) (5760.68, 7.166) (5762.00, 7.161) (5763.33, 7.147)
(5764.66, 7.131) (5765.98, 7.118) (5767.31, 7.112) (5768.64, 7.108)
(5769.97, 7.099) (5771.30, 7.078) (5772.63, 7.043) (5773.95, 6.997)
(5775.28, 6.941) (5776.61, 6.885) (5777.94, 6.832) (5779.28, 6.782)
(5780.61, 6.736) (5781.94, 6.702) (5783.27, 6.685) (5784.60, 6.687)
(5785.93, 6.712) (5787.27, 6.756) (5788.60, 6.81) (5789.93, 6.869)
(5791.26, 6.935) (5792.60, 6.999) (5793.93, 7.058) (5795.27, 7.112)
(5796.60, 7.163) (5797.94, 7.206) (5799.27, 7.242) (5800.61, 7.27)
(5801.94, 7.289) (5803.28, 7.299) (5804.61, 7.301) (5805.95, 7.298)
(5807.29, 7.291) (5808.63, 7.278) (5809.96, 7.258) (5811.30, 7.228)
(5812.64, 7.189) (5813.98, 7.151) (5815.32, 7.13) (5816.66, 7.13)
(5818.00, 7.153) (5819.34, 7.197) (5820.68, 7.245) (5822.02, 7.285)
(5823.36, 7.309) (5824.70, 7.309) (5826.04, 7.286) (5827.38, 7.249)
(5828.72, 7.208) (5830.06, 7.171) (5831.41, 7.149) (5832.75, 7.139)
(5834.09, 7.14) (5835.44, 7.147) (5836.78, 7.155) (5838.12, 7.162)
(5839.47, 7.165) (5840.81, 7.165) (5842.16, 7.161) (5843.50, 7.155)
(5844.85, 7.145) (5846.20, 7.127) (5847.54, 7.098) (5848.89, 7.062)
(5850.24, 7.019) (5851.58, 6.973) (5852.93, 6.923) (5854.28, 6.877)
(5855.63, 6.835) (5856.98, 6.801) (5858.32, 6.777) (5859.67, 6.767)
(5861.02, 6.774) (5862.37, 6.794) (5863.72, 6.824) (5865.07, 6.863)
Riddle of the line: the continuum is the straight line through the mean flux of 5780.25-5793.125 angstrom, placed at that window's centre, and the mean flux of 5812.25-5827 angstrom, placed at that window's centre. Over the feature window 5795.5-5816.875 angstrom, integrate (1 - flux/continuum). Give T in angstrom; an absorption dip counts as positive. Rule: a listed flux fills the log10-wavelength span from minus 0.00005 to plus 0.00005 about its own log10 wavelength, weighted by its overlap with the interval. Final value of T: -0.6 angstrom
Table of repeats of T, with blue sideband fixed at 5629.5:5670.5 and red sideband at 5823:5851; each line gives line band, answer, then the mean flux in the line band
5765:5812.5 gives 0.21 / 7.04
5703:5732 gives 0.08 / 6.9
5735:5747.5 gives -0.28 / 7.12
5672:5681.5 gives -0.32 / 7.07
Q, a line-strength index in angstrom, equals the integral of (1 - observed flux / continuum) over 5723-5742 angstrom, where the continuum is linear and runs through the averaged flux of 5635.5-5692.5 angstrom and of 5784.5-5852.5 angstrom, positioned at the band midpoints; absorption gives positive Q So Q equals -0.4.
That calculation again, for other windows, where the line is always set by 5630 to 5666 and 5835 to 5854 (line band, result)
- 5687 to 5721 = 0.43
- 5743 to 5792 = -0.17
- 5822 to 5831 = -0.24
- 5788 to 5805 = -0.25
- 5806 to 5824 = -0.44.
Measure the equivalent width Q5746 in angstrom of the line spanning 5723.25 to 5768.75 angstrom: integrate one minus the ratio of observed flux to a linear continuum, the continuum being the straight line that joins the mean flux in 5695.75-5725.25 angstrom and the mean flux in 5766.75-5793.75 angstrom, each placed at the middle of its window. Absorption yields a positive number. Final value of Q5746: -1.63 angstrom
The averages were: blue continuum 6.83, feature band 7.11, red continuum 6.89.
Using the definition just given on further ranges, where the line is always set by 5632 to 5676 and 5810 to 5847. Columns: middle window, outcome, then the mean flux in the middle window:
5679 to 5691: 0.1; 6.81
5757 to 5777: -0.1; 7.09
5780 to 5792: 0.6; 6.77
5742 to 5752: -0.1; 7.07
